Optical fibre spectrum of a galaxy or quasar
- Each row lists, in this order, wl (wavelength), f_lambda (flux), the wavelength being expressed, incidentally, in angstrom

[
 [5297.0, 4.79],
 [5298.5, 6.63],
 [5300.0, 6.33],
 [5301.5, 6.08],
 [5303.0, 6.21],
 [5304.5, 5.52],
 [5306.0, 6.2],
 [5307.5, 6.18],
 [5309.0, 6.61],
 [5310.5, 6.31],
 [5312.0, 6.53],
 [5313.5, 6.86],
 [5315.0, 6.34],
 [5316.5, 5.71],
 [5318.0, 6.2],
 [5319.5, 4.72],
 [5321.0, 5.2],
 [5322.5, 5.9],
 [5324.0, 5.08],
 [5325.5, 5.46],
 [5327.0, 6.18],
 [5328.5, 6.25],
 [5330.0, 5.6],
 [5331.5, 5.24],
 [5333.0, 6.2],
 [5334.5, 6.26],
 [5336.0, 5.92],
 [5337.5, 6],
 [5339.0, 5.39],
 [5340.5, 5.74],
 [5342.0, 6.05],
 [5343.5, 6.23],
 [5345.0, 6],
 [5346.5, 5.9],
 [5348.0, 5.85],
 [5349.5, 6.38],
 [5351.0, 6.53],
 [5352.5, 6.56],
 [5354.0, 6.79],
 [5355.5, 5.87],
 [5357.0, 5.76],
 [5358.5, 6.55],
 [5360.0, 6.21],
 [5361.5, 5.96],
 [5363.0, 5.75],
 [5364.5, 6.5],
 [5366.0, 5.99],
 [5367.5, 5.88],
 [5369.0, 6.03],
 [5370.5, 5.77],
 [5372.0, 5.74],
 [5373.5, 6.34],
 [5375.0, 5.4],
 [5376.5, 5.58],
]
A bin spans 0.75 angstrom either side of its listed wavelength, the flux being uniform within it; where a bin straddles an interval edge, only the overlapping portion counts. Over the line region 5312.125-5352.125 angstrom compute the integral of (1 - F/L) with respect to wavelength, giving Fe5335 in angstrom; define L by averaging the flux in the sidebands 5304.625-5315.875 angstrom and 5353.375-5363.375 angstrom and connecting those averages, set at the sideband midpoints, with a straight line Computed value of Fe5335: 2.3 angstrom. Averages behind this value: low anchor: 6.37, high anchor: 6.13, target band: 5.91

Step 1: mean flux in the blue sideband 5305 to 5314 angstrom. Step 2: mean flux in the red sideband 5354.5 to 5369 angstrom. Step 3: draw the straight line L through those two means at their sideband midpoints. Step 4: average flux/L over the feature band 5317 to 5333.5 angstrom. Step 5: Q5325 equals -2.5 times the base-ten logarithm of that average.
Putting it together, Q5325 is 0.12 mag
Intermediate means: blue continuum 6.41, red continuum 6.06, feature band 5.63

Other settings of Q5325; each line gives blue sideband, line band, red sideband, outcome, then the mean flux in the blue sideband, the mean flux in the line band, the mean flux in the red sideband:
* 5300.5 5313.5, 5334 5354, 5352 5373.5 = 0.011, 6.25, 6.09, 6.1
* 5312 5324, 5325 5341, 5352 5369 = 0.019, 5.84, 5.85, 6.15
